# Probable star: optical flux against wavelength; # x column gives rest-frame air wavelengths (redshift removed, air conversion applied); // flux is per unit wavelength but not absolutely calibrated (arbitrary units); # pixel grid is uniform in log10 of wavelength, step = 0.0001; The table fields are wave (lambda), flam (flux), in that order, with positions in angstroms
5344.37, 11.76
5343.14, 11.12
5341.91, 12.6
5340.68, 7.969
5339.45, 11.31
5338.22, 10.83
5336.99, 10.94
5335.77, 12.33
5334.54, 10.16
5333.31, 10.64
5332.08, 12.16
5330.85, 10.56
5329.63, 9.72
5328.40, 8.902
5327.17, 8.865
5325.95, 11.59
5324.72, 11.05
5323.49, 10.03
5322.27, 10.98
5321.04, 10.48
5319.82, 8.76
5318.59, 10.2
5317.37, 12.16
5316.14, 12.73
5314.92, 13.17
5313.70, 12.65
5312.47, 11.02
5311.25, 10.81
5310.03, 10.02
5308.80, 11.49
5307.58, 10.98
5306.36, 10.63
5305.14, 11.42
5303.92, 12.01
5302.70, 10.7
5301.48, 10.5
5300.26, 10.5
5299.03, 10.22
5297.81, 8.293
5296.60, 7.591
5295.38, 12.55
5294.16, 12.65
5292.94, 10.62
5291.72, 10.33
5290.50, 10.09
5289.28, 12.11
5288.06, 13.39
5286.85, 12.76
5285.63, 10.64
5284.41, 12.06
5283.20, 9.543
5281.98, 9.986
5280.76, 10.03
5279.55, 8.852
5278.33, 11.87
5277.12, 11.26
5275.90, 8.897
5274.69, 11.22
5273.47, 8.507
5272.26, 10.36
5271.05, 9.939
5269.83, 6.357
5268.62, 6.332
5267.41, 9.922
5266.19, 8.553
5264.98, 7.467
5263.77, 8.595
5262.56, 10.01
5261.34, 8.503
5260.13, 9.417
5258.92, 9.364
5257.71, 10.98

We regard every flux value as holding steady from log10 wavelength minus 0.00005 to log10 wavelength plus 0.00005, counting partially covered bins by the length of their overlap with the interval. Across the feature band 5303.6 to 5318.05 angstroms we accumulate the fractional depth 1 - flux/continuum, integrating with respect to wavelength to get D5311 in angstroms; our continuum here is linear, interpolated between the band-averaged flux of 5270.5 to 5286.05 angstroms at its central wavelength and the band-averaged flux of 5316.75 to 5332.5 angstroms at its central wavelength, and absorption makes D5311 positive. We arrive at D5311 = -1.7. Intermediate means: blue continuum 10.2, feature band 11.6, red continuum 10.4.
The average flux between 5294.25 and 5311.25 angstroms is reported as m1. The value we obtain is 10.6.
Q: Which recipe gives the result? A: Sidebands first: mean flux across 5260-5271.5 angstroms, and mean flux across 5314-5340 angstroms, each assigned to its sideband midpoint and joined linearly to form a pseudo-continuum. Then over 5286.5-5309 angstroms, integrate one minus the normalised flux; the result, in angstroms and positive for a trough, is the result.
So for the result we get -2.9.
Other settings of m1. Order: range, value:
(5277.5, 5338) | 10.9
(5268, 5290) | 10.2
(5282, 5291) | 11.4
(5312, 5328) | 11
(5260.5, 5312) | 10.2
